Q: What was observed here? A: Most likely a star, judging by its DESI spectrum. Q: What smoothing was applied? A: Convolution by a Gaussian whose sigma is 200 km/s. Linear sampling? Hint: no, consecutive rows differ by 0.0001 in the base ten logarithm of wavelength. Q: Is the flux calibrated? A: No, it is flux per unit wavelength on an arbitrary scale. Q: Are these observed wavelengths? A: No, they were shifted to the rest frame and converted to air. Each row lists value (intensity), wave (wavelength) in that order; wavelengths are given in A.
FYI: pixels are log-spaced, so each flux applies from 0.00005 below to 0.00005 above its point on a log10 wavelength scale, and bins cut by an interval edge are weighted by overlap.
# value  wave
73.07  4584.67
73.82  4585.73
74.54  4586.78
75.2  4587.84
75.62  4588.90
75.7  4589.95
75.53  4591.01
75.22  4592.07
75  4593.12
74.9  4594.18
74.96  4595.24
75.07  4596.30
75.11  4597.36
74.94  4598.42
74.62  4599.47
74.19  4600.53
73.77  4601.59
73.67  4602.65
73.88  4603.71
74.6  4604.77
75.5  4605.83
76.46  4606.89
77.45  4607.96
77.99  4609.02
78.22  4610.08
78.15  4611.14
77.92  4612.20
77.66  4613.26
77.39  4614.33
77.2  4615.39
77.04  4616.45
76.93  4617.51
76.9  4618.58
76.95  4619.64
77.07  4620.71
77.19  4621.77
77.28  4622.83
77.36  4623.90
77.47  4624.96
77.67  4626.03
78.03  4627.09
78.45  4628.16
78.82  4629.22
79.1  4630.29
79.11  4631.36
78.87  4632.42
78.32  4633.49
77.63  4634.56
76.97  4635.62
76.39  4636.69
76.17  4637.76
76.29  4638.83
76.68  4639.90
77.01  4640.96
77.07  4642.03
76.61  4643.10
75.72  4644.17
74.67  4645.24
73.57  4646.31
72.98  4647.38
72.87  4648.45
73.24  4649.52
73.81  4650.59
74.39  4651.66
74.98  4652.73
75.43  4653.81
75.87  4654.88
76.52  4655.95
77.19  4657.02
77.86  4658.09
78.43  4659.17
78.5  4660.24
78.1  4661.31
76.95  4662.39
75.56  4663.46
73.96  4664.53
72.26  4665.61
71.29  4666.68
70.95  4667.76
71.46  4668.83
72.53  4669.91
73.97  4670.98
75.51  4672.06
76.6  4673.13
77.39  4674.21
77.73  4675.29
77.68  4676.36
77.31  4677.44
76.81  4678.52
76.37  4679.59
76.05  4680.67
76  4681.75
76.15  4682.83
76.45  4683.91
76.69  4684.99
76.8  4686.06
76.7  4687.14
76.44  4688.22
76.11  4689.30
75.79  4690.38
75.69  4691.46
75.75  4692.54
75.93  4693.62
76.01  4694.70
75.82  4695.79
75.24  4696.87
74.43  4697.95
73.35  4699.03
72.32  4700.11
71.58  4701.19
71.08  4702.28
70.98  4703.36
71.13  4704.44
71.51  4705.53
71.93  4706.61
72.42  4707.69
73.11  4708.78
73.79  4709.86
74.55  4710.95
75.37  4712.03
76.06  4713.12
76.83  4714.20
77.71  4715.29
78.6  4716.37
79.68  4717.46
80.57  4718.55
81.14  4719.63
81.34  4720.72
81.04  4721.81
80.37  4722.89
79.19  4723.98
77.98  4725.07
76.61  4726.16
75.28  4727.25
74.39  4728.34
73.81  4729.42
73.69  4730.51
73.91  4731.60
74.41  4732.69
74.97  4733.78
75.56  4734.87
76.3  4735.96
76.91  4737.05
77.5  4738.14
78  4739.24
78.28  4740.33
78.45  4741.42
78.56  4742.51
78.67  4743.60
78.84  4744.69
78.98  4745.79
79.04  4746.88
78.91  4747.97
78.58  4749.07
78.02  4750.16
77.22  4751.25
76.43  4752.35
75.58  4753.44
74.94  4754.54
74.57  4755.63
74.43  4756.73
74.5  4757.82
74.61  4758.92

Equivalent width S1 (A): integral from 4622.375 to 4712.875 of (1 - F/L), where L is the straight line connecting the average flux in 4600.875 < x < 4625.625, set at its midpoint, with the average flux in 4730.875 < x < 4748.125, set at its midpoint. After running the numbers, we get 1.6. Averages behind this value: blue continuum 76.7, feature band 75.5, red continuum 77.3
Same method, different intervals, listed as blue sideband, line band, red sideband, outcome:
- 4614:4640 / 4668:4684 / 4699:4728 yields 0.16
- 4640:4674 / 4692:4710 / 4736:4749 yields 0.80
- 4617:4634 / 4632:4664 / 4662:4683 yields 0.16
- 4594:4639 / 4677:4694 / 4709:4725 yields 0.31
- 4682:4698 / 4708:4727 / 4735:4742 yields -0.23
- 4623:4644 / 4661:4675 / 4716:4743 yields 0.57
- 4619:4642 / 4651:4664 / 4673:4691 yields 0.08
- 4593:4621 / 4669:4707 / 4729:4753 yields 0.79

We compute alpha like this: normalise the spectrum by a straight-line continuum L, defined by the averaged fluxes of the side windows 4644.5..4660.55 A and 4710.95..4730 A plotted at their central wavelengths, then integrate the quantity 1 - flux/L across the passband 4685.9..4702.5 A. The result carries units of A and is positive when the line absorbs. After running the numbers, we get 0.4 A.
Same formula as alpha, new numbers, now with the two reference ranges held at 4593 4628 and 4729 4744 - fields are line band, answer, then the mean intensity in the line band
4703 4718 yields 0.35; 74.6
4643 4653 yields 0.29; 74.2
